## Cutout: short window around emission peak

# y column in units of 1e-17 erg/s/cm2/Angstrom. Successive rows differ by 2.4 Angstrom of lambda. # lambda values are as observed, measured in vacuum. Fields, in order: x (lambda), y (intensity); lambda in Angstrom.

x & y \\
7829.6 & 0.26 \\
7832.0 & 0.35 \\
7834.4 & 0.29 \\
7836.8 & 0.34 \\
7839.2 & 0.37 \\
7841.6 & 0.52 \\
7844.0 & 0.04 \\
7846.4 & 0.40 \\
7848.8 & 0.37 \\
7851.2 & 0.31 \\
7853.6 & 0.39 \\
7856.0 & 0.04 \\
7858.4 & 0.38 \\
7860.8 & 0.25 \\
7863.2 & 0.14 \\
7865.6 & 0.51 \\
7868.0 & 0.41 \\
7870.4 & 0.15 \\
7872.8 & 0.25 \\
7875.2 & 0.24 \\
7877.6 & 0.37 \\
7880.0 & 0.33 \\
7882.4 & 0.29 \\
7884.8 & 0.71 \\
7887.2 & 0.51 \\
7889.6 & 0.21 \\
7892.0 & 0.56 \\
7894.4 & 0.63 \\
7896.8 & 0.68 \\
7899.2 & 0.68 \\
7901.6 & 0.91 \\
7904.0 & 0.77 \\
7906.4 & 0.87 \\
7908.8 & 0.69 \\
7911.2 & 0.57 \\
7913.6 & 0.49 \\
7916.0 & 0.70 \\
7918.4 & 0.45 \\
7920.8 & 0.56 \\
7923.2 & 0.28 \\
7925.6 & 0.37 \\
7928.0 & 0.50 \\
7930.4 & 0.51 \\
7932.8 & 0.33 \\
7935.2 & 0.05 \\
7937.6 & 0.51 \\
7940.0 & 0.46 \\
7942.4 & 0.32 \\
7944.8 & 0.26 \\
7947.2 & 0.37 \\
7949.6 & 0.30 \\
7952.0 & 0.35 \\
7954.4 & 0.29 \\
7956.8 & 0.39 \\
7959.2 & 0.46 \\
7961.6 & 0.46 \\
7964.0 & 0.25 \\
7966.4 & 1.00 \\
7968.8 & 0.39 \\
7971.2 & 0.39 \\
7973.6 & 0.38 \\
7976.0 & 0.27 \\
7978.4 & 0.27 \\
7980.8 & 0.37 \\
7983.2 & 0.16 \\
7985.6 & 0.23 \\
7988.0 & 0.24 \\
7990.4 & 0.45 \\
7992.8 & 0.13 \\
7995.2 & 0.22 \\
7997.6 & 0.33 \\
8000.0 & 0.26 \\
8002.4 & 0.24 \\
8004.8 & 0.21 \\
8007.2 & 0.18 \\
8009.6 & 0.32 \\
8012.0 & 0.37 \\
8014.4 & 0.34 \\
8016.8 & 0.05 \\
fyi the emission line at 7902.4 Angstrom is H-beta 4861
